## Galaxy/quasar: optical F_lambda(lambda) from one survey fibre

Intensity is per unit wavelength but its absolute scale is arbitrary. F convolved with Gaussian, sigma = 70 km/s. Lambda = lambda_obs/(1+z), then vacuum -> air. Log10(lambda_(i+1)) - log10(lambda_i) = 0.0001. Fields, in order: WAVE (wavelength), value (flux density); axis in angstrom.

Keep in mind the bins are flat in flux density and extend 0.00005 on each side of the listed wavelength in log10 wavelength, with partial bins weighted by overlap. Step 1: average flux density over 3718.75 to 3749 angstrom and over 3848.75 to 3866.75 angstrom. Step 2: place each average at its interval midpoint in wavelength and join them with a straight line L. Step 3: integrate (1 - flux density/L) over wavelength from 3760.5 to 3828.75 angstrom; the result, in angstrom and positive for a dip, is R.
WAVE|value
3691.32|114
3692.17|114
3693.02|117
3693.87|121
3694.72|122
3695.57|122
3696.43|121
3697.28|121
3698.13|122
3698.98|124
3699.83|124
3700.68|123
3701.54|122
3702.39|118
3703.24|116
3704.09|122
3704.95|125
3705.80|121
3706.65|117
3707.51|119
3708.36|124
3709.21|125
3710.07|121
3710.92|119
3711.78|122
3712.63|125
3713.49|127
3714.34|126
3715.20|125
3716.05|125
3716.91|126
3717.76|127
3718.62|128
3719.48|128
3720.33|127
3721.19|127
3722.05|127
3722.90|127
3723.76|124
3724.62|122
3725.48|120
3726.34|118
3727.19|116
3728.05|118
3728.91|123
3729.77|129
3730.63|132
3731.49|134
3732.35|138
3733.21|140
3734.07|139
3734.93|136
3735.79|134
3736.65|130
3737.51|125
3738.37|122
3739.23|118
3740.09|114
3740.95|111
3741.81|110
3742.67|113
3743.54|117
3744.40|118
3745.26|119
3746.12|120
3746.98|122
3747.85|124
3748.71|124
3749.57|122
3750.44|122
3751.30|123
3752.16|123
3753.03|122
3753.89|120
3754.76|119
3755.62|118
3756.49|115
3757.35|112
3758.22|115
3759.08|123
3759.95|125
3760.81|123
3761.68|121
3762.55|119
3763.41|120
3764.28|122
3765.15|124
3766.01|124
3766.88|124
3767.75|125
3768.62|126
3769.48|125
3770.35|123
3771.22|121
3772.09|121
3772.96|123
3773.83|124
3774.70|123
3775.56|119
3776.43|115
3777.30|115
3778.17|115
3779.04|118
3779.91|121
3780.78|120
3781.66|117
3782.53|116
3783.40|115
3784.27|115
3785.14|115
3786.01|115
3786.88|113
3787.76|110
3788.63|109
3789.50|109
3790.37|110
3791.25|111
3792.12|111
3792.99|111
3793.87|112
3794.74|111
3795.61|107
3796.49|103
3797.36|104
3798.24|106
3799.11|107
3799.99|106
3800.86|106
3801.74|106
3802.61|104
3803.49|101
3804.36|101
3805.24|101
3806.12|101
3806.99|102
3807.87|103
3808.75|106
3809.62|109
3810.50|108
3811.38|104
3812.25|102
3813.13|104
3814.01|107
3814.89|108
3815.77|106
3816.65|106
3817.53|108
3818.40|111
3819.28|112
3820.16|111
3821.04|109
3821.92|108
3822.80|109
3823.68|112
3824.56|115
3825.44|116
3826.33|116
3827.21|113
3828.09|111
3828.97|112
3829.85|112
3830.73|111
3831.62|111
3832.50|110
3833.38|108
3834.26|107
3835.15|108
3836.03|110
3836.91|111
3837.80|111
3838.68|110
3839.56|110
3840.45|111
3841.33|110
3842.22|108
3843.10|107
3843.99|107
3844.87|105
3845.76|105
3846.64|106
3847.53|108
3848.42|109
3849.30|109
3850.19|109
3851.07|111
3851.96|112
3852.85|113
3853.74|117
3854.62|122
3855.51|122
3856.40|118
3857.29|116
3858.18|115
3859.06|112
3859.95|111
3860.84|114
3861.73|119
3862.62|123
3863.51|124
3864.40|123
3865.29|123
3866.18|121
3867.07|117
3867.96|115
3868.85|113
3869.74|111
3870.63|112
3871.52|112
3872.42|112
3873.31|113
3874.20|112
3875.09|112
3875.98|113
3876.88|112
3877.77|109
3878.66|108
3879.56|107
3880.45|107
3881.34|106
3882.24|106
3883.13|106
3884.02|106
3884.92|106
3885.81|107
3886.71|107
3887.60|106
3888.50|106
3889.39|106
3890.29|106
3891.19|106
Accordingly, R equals 4.55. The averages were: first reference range 124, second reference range 117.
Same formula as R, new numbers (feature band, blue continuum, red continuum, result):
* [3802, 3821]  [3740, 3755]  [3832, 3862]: 1.4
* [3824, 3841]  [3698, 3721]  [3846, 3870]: 0.8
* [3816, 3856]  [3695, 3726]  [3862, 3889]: 1.4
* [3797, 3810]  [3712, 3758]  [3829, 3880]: 1.4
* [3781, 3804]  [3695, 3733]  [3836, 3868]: 1.6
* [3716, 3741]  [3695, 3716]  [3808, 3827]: -1.5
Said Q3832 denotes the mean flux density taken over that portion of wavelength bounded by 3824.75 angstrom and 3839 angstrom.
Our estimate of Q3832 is 111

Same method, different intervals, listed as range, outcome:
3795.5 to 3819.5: 105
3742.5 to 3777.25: 121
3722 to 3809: 118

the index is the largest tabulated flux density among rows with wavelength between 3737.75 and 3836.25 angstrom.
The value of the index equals 126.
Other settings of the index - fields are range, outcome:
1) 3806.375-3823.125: 112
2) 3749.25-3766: 125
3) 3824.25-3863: 123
